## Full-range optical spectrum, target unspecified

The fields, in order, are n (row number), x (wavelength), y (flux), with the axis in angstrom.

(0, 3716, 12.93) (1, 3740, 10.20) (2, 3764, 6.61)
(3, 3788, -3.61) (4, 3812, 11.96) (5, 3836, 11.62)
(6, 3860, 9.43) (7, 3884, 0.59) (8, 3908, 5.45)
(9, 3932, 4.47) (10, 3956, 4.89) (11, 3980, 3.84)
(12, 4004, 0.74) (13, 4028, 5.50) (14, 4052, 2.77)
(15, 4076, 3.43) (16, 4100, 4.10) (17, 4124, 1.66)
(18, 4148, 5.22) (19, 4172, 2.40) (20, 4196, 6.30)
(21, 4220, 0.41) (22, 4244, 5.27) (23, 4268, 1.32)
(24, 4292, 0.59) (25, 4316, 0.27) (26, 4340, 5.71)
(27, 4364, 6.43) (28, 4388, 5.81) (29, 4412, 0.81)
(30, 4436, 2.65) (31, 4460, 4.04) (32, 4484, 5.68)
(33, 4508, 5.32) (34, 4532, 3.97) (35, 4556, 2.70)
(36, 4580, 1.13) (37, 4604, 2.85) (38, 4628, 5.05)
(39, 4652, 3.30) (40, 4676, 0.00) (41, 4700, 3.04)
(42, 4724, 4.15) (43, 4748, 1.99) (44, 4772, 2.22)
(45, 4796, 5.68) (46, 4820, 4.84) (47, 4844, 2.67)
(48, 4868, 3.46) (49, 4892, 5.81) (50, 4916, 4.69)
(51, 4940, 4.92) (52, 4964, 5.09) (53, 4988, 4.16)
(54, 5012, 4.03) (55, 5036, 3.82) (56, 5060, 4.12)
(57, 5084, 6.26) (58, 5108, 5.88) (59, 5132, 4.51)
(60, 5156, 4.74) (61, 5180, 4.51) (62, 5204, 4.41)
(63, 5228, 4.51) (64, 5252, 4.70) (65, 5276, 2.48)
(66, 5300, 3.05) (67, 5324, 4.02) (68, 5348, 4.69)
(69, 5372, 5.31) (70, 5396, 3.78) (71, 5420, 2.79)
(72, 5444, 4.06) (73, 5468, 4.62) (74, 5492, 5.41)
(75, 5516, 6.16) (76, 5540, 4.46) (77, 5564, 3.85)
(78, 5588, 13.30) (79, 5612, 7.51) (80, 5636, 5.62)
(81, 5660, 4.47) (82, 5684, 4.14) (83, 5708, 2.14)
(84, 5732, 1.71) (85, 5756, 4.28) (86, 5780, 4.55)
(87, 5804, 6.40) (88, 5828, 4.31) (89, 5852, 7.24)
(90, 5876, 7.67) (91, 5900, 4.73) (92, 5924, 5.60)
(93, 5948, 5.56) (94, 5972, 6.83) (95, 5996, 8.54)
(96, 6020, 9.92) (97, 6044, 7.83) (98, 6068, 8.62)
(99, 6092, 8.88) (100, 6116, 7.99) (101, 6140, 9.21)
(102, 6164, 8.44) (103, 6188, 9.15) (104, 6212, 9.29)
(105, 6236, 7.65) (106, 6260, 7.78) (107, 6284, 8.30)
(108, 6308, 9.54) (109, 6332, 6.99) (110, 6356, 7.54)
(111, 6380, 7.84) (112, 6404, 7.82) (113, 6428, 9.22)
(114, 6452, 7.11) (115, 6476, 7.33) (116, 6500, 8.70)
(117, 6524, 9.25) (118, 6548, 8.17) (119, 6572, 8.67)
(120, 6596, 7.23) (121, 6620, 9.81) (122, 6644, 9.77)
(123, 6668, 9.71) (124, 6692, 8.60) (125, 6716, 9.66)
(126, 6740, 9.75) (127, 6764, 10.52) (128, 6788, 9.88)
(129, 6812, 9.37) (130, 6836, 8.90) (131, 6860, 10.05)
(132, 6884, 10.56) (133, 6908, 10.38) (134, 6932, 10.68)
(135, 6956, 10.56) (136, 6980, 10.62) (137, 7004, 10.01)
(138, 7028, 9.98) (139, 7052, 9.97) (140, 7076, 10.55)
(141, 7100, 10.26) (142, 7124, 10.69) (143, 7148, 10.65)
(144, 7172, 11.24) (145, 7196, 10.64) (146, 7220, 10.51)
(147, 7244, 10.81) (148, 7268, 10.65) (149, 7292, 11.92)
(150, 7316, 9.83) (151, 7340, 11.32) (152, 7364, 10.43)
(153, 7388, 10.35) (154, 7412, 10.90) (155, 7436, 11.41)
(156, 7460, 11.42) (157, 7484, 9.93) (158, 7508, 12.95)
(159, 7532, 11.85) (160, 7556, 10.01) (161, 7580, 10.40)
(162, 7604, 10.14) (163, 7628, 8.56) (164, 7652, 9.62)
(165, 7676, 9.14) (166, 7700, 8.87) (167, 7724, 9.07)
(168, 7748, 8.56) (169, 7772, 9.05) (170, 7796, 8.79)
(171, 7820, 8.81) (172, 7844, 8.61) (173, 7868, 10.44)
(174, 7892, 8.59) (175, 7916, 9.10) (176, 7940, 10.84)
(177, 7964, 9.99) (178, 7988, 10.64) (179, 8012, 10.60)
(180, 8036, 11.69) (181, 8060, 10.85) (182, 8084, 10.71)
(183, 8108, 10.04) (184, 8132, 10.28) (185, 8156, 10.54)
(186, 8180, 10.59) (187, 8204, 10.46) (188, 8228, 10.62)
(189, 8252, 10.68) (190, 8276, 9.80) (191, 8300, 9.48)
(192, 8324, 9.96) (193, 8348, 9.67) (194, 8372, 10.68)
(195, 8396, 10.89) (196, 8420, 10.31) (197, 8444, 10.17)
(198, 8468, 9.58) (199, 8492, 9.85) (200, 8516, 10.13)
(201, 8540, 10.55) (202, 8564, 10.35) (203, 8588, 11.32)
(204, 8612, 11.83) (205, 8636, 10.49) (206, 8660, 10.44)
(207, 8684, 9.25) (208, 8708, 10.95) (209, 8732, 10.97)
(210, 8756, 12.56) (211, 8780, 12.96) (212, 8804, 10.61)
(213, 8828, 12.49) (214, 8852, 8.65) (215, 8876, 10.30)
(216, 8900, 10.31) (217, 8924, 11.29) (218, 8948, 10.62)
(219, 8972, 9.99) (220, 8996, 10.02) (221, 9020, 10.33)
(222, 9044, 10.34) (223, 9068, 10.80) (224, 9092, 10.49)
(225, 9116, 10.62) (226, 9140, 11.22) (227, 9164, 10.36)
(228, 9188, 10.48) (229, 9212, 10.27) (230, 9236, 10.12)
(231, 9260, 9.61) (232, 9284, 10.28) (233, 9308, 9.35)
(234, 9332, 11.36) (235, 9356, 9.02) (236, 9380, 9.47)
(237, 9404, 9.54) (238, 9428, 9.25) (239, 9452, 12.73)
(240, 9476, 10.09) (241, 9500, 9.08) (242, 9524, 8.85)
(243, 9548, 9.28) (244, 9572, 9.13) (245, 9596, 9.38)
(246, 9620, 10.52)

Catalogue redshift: 0.50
